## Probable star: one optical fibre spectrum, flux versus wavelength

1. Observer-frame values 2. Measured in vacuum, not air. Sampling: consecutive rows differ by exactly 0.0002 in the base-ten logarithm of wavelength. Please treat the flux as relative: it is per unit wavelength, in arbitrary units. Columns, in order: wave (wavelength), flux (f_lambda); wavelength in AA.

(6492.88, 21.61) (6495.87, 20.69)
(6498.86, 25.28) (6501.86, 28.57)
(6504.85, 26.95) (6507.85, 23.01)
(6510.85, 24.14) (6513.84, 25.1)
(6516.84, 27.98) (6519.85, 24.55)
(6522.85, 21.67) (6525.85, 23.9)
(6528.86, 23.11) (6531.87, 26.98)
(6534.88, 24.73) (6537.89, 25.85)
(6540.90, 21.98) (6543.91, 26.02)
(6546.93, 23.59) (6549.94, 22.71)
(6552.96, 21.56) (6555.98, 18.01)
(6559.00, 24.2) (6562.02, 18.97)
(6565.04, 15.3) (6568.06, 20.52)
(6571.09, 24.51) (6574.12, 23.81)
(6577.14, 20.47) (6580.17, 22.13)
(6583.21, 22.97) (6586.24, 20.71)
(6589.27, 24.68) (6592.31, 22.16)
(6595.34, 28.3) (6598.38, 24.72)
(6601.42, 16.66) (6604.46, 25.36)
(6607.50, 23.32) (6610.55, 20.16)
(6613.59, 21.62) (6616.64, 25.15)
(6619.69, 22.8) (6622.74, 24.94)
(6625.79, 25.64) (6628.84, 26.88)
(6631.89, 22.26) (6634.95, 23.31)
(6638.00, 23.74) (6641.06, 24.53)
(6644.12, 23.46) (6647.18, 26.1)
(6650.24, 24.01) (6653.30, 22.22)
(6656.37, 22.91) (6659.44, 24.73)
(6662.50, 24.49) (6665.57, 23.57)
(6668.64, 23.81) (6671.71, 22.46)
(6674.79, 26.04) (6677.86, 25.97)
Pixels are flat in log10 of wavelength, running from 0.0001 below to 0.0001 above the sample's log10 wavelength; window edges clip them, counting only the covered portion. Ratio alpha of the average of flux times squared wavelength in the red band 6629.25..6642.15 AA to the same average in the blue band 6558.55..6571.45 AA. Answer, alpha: 1.21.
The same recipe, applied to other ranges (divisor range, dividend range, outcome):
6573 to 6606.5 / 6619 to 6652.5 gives 1.08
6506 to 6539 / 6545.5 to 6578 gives 0.87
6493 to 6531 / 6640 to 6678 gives 1.03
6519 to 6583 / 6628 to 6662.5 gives 1.09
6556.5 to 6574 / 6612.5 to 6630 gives 1.20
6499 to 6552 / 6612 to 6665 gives 1.01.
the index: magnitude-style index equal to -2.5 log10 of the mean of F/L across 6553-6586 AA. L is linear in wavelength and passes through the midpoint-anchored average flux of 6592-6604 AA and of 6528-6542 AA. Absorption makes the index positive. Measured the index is 0.13 mag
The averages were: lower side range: 24.7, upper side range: 23.3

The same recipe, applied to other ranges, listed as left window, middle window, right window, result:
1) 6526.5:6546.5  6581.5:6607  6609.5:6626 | 0.02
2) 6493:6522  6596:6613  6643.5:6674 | 0.09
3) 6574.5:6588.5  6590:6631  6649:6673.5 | -0.05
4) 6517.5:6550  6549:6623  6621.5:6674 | 0.09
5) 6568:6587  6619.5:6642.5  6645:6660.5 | -0.04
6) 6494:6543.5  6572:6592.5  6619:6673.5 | 0.09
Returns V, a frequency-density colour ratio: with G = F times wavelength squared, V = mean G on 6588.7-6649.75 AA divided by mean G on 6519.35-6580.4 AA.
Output 1.08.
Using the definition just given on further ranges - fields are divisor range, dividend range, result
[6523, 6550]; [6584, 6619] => 0.97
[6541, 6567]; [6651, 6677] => 1.16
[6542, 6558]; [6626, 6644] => 1.11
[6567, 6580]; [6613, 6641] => 1.10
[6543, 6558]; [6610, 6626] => 1.07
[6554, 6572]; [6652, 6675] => 1.21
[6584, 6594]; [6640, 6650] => 1.10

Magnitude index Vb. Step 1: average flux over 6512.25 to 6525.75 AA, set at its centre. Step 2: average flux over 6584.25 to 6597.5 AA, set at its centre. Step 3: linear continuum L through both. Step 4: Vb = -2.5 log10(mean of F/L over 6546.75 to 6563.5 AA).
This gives 0.14 mag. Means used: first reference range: 24.7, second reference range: 24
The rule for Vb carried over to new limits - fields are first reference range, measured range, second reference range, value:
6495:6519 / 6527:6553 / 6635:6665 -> 0.036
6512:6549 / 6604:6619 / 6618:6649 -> 0.068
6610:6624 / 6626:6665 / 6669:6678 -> -0.014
